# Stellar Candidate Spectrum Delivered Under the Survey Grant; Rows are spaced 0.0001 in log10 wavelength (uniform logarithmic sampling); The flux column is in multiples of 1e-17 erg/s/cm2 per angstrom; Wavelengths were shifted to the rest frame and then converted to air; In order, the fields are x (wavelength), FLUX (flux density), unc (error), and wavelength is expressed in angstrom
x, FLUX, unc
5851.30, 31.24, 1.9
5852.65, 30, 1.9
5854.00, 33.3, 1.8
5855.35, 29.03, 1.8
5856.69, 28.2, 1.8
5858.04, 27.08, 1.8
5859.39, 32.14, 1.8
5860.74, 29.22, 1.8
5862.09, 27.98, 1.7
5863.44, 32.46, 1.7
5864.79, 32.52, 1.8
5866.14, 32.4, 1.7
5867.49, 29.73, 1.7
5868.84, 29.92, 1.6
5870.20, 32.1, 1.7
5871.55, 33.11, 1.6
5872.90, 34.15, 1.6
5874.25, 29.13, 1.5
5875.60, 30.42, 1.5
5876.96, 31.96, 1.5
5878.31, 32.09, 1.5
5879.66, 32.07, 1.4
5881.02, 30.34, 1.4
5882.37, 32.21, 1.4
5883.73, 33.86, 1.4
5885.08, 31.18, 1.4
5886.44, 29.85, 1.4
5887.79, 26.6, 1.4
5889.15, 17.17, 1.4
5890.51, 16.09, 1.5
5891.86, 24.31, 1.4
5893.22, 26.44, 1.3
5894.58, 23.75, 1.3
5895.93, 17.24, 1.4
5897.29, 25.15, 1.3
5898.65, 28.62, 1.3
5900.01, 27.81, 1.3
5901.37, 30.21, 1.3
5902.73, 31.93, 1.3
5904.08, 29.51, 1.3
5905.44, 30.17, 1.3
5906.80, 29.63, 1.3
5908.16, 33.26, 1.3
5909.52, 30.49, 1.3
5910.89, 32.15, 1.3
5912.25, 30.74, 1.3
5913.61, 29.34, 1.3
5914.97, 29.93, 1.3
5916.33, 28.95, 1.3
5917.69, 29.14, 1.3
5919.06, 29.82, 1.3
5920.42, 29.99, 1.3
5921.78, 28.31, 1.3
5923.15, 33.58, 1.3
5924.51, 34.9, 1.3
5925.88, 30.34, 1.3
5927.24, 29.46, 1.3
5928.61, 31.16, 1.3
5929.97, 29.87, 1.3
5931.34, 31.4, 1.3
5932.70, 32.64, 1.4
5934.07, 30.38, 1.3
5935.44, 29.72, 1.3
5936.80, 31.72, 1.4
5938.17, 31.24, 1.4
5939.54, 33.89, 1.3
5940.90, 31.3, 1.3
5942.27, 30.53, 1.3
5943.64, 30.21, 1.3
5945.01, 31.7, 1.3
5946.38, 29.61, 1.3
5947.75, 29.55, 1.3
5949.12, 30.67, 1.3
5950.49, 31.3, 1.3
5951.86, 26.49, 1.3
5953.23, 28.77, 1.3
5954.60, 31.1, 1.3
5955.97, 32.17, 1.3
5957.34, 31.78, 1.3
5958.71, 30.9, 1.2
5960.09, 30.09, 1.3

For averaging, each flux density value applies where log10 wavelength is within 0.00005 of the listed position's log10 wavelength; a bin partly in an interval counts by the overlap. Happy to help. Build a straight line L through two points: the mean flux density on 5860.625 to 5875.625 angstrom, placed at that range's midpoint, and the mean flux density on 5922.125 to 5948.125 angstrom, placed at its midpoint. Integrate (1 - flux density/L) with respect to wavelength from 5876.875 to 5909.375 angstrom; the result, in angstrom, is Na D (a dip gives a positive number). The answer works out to 3.4 angstrom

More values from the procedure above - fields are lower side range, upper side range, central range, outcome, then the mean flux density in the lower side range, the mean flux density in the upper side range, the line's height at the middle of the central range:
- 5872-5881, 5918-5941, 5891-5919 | 2.6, 31.6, 31.1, 31.3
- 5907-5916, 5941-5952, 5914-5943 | -0.3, 30.8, 30.2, 30.5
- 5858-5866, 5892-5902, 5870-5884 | -1.7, 30.6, 25.5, 28.4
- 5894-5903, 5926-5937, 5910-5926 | -1.0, 26.2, 30.7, 28.9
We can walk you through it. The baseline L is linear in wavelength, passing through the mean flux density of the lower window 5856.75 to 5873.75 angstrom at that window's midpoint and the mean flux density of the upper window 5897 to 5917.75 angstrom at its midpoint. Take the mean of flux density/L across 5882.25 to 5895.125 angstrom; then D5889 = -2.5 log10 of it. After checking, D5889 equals 0.17 mag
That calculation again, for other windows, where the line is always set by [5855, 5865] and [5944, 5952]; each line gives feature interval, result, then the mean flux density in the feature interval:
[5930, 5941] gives -0.05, 31.5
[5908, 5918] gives -0.02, 30.4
